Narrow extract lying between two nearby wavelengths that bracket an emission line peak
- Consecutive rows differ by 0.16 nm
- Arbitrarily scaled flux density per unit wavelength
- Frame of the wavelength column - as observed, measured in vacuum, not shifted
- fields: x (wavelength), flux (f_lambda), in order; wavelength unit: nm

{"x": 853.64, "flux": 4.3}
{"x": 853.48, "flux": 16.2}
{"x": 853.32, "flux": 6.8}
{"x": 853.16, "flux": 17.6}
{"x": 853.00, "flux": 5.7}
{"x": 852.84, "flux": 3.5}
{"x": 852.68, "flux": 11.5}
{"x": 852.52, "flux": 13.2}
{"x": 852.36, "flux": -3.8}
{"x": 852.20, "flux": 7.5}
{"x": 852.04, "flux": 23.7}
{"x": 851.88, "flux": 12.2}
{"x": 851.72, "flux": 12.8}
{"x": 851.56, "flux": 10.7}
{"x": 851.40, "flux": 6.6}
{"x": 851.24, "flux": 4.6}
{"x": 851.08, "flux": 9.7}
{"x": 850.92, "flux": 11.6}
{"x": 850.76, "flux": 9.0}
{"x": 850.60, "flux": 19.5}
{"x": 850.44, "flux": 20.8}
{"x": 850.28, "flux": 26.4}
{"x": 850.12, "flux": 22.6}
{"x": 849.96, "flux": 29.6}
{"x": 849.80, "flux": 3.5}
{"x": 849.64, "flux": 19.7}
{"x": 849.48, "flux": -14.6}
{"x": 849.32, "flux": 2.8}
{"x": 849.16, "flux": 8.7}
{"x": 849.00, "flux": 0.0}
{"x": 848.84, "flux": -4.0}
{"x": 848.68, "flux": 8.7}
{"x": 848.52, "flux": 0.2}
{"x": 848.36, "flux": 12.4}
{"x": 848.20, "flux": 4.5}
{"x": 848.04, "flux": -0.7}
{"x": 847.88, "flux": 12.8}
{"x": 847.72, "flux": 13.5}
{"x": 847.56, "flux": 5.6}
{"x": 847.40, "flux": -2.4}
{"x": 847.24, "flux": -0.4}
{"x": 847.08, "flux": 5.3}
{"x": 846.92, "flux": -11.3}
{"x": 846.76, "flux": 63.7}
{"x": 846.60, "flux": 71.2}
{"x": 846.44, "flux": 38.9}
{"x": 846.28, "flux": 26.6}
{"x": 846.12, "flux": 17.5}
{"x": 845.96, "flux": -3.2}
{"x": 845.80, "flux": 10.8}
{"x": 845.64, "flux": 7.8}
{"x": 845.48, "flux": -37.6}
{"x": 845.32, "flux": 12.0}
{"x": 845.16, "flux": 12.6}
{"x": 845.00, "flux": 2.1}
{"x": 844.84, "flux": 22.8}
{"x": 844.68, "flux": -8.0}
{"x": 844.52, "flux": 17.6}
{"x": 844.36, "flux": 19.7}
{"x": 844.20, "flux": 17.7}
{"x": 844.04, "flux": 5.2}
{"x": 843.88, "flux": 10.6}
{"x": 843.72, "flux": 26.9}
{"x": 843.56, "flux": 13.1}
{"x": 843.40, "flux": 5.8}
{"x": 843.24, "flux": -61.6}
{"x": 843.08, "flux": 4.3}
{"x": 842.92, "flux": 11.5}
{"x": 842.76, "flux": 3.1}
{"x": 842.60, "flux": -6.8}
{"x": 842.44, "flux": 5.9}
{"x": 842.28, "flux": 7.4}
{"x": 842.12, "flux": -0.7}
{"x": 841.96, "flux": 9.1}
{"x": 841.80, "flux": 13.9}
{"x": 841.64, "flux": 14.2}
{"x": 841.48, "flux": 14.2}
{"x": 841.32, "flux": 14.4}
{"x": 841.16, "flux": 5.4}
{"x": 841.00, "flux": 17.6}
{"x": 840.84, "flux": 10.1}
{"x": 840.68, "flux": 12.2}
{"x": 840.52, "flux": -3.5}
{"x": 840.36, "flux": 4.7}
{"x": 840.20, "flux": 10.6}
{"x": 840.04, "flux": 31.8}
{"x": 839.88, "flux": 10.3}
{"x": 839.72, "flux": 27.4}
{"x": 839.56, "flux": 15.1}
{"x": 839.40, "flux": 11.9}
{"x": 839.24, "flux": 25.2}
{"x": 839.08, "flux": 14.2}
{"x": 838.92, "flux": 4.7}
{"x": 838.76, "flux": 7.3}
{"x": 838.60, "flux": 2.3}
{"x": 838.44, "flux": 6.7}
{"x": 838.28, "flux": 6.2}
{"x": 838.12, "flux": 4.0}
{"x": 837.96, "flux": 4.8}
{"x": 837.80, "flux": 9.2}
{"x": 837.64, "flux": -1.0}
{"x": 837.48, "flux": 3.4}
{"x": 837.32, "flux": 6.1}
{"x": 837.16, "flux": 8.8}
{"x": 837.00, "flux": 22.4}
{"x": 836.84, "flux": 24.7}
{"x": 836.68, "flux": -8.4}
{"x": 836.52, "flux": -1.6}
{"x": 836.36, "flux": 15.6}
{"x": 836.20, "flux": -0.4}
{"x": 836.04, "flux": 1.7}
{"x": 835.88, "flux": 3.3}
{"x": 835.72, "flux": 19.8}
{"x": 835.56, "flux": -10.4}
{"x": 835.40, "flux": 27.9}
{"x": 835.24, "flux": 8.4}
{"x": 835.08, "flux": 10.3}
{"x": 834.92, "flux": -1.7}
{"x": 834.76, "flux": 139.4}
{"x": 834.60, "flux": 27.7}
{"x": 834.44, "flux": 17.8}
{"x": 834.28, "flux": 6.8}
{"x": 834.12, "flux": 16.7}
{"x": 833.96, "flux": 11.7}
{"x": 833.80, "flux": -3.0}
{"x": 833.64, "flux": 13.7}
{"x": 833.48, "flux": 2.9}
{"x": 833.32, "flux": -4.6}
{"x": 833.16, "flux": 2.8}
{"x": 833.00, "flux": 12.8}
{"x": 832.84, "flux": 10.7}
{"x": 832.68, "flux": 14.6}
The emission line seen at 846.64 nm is H-gamma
